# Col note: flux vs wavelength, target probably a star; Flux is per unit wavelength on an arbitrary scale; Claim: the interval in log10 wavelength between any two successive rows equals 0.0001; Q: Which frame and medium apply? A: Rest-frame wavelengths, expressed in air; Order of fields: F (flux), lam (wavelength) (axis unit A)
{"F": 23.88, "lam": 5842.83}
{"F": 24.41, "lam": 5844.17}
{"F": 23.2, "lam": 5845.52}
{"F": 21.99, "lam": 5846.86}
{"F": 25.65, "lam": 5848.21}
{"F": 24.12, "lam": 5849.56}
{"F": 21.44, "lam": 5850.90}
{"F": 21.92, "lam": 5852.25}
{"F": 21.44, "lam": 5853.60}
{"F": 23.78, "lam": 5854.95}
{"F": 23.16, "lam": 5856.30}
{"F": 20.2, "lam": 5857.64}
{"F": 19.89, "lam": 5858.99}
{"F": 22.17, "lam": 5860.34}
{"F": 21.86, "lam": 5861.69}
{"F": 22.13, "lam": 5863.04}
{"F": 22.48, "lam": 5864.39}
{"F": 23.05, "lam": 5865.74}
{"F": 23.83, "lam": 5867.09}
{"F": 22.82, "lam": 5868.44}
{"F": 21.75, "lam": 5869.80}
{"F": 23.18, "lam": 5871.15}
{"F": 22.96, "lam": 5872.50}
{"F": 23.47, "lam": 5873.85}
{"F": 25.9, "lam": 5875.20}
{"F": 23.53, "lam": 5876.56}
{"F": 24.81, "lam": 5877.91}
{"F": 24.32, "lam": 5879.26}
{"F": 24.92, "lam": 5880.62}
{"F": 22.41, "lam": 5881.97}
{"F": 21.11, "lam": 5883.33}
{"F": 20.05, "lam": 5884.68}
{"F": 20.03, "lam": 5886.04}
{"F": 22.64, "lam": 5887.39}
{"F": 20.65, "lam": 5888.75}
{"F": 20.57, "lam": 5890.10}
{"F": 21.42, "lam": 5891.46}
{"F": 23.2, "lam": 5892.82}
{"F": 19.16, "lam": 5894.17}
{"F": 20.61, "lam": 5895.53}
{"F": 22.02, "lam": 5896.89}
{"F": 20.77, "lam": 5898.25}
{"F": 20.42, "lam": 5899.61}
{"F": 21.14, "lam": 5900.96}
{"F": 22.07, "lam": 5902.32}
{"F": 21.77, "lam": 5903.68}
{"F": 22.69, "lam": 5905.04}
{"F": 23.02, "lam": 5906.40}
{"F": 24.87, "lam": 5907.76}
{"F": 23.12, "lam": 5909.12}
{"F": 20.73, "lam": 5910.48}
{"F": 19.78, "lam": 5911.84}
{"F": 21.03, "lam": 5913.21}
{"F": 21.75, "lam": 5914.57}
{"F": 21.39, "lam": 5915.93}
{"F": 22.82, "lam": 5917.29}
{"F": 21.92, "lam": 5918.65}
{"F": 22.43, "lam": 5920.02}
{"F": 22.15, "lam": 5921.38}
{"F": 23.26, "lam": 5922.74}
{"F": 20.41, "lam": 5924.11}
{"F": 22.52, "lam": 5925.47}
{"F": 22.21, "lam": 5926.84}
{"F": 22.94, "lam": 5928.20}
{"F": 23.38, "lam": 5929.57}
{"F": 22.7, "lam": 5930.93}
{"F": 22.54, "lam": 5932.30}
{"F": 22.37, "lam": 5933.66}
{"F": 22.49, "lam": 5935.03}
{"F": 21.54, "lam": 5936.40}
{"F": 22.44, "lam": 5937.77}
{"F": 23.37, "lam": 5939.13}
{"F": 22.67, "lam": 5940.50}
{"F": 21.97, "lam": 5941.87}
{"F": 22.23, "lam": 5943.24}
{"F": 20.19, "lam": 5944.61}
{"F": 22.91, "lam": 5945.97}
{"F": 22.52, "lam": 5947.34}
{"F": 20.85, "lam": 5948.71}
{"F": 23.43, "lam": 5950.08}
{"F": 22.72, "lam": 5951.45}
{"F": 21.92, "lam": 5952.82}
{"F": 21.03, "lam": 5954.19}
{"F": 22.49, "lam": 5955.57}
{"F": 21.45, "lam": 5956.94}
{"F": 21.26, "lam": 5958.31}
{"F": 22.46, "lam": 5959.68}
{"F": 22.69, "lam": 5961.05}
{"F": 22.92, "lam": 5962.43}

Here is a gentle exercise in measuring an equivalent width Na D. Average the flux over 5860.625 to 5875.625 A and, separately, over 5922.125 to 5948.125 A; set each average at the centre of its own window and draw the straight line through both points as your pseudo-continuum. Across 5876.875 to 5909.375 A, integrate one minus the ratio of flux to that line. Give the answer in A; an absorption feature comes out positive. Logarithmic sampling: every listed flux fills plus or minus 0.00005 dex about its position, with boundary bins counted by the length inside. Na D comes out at 1.1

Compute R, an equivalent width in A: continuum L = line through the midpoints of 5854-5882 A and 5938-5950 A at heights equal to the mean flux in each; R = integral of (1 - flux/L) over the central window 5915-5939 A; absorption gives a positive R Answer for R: 0.02 A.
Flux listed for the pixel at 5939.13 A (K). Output 23.37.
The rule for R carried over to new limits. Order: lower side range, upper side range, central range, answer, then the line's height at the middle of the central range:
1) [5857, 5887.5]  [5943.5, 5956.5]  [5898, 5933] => 0.3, 22.3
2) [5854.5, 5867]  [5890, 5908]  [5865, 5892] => -0.9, 21.9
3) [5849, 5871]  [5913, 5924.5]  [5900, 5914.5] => 0.0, 22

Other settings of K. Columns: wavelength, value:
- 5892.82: 23.2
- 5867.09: 23.83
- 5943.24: 22.23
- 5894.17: 19.16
